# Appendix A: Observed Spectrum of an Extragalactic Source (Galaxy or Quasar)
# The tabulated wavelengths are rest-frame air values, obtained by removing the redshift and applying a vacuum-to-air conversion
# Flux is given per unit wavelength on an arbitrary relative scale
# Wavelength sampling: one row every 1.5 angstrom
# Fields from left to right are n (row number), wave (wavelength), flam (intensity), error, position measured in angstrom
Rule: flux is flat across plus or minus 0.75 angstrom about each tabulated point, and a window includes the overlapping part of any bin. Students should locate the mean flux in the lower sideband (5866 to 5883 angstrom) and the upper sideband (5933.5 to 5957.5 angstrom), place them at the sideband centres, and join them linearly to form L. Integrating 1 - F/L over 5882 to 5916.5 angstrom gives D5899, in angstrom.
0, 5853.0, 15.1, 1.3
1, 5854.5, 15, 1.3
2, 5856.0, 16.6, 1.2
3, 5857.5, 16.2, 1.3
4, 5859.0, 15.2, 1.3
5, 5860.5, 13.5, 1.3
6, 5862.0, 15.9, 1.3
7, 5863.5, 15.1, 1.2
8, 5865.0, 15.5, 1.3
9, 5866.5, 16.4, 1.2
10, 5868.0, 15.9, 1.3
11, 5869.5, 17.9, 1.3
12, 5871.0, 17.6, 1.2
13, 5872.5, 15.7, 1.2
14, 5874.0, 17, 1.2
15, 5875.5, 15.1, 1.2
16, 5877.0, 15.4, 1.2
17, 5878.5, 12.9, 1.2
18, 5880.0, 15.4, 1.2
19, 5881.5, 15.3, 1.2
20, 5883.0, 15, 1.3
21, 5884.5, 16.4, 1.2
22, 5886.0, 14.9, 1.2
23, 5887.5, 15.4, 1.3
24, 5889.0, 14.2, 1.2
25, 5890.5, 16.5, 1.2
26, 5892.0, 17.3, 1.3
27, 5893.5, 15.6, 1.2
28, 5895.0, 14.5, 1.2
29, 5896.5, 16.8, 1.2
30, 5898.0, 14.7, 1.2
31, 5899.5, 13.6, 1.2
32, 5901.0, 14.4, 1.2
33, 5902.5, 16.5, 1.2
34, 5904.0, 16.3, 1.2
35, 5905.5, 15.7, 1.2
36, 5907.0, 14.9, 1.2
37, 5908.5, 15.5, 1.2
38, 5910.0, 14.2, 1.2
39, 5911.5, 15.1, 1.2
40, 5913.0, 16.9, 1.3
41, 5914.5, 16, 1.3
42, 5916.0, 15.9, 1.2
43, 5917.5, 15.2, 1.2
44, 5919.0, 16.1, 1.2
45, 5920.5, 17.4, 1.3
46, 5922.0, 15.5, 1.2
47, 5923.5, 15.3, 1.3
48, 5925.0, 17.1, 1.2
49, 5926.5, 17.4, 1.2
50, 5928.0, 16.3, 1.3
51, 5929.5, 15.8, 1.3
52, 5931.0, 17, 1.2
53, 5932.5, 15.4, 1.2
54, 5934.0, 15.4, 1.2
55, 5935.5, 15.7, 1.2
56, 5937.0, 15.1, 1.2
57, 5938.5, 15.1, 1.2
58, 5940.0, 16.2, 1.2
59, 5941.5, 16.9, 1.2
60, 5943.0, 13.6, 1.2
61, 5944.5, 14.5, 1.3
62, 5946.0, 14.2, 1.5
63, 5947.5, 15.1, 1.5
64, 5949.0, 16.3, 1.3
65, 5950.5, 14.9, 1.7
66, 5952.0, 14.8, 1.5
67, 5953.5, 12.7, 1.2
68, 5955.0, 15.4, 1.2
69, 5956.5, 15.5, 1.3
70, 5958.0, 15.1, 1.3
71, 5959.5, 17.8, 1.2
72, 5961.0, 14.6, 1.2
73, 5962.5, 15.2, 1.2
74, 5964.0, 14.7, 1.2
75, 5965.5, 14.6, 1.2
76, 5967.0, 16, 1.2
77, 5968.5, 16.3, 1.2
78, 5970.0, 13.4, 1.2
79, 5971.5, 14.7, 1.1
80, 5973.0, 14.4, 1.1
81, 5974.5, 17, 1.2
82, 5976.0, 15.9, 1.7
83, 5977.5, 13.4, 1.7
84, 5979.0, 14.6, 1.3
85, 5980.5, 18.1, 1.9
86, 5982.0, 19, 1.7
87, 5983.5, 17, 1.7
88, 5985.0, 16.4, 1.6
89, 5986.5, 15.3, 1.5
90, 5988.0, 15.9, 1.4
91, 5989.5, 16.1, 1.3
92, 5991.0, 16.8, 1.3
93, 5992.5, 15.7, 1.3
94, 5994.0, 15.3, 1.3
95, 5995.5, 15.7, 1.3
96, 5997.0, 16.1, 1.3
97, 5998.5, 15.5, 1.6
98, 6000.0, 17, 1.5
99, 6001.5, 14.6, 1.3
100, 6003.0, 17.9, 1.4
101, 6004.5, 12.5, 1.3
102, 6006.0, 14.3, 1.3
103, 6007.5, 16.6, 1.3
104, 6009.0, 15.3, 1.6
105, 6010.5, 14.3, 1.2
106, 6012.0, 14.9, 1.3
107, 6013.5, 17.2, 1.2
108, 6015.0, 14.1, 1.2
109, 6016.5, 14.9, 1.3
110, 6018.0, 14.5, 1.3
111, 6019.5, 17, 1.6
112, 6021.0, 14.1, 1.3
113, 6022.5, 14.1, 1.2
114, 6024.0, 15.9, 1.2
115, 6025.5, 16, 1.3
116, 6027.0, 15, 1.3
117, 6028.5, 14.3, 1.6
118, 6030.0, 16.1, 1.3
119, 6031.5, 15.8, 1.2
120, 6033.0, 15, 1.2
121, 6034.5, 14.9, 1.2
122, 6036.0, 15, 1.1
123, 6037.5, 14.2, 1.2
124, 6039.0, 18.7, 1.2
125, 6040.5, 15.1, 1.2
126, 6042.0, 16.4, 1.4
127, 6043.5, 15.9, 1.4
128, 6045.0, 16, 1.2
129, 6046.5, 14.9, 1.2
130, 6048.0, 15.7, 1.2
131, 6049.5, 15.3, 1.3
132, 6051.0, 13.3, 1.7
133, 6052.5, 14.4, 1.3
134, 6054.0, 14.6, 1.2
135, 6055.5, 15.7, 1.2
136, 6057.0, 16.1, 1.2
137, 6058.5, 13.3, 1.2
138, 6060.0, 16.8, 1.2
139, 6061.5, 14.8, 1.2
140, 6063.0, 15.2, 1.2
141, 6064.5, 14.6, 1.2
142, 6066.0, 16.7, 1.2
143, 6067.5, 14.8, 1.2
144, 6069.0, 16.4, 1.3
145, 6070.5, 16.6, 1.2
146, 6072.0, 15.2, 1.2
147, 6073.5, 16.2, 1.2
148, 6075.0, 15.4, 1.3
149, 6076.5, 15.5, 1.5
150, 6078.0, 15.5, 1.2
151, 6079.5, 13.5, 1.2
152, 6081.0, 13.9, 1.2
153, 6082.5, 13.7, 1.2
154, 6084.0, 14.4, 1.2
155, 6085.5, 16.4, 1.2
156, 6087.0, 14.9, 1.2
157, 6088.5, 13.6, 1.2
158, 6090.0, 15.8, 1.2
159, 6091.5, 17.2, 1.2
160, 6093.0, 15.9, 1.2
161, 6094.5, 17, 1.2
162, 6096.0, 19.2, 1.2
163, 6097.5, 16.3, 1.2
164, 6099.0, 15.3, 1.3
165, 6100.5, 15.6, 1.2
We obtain 0.2 angstrom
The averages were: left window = 15.8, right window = 15.1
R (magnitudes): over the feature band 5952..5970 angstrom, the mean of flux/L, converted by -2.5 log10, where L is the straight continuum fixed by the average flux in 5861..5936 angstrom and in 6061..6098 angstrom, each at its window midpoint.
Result 0.035 mag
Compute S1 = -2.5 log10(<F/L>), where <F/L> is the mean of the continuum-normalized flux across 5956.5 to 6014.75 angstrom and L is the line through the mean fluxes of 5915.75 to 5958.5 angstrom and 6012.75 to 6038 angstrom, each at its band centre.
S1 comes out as -0.02 mag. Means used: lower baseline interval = 15.5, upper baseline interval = 15.2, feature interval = 15.6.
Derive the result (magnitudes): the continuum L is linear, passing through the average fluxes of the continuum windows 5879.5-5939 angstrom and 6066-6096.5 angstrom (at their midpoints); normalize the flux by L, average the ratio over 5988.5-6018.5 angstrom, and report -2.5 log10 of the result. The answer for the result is 0.01 mag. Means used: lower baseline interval 15.7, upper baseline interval 15.6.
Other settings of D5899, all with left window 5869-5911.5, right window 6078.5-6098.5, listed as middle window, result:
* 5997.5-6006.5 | 0.09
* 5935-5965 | 0.67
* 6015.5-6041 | 0.32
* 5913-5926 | -0.53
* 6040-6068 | 0.49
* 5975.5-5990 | -0.62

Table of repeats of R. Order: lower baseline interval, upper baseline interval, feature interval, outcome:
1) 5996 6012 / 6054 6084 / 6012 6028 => 0.01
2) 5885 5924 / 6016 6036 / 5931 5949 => 0.01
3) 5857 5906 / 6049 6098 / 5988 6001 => -0.04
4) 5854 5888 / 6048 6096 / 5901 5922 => -0.01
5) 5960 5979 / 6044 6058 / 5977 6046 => -0.04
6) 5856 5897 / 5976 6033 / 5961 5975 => 0.04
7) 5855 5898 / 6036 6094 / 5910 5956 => 0.00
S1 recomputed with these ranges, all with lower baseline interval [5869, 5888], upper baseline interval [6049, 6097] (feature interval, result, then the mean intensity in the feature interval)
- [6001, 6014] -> 0.01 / 15.3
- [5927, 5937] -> -0.02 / 15.9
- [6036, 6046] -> -0.04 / 15.9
